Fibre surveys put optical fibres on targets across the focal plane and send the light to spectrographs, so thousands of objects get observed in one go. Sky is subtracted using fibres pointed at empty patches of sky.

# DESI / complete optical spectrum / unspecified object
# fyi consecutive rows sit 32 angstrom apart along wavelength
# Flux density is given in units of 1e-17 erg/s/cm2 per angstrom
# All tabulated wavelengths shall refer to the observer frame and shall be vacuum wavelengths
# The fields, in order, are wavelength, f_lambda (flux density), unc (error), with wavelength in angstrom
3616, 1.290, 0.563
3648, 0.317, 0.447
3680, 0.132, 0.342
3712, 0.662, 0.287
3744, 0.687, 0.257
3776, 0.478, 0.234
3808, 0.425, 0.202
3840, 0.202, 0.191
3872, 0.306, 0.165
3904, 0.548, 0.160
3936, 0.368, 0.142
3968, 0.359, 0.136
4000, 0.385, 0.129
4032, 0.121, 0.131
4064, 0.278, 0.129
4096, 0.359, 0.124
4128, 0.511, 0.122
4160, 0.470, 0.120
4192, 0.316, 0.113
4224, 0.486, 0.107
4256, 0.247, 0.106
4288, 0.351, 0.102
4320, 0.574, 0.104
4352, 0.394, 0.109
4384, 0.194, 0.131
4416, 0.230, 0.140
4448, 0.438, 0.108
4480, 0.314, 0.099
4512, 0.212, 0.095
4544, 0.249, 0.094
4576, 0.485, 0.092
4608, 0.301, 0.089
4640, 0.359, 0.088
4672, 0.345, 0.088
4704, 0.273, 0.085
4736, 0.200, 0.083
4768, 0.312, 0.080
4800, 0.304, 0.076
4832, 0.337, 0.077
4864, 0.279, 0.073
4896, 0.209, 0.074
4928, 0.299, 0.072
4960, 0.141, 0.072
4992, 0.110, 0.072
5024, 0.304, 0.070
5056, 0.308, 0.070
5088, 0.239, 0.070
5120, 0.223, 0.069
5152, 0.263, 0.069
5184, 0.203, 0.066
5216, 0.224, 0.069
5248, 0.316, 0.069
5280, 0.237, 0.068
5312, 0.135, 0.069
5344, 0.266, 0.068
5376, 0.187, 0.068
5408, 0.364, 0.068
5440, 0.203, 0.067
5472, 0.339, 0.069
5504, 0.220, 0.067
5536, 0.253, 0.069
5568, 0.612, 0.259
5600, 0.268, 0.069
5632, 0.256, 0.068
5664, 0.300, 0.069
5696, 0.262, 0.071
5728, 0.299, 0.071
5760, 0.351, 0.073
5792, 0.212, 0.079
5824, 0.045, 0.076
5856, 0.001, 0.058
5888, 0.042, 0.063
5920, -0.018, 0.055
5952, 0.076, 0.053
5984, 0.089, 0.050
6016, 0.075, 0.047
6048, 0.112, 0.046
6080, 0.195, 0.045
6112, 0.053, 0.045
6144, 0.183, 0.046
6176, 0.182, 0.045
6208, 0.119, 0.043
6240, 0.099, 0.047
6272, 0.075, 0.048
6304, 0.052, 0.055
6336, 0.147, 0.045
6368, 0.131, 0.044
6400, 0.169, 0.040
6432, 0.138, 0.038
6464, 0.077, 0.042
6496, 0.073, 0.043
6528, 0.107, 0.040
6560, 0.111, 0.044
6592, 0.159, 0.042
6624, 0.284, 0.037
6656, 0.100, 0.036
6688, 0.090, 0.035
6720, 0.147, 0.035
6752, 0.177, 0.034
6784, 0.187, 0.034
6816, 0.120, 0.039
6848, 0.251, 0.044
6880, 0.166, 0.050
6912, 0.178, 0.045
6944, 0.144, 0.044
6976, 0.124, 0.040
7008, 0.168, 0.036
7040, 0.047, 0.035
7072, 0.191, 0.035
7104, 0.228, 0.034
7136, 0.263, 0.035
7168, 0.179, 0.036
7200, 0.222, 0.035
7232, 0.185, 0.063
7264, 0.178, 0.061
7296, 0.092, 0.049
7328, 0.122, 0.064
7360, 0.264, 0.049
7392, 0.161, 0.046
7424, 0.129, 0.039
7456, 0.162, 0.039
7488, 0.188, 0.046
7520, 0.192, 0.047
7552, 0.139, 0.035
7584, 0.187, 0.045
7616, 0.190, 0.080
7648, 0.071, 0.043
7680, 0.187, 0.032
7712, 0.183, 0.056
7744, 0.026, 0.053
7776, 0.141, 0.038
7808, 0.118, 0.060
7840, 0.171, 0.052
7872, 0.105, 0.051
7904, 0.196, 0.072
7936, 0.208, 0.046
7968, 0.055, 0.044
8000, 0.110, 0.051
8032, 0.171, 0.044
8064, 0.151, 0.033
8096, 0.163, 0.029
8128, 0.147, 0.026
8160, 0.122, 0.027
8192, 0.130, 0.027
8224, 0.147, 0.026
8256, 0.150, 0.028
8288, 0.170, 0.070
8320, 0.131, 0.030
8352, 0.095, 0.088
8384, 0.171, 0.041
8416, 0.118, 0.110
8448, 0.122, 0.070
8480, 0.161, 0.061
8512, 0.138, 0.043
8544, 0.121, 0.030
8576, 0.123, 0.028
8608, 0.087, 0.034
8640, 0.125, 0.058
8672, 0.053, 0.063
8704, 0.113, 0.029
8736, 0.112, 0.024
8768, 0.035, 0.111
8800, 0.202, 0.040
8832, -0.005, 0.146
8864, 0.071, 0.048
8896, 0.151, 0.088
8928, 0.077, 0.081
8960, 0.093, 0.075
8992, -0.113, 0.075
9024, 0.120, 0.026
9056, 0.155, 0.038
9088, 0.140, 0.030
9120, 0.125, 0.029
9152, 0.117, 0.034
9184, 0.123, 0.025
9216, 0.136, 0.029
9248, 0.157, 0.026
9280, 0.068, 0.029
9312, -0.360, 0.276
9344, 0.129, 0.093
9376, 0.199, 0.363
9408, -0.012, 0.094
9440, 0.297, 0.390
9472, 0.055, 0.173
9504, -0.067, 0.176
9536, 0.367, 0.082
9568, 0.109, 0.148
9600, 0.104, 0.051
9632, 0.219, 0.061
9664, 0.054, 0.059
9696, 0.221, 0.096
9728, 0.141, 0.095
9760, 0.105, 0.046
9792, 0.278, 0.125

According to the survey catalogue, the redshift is 0.78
